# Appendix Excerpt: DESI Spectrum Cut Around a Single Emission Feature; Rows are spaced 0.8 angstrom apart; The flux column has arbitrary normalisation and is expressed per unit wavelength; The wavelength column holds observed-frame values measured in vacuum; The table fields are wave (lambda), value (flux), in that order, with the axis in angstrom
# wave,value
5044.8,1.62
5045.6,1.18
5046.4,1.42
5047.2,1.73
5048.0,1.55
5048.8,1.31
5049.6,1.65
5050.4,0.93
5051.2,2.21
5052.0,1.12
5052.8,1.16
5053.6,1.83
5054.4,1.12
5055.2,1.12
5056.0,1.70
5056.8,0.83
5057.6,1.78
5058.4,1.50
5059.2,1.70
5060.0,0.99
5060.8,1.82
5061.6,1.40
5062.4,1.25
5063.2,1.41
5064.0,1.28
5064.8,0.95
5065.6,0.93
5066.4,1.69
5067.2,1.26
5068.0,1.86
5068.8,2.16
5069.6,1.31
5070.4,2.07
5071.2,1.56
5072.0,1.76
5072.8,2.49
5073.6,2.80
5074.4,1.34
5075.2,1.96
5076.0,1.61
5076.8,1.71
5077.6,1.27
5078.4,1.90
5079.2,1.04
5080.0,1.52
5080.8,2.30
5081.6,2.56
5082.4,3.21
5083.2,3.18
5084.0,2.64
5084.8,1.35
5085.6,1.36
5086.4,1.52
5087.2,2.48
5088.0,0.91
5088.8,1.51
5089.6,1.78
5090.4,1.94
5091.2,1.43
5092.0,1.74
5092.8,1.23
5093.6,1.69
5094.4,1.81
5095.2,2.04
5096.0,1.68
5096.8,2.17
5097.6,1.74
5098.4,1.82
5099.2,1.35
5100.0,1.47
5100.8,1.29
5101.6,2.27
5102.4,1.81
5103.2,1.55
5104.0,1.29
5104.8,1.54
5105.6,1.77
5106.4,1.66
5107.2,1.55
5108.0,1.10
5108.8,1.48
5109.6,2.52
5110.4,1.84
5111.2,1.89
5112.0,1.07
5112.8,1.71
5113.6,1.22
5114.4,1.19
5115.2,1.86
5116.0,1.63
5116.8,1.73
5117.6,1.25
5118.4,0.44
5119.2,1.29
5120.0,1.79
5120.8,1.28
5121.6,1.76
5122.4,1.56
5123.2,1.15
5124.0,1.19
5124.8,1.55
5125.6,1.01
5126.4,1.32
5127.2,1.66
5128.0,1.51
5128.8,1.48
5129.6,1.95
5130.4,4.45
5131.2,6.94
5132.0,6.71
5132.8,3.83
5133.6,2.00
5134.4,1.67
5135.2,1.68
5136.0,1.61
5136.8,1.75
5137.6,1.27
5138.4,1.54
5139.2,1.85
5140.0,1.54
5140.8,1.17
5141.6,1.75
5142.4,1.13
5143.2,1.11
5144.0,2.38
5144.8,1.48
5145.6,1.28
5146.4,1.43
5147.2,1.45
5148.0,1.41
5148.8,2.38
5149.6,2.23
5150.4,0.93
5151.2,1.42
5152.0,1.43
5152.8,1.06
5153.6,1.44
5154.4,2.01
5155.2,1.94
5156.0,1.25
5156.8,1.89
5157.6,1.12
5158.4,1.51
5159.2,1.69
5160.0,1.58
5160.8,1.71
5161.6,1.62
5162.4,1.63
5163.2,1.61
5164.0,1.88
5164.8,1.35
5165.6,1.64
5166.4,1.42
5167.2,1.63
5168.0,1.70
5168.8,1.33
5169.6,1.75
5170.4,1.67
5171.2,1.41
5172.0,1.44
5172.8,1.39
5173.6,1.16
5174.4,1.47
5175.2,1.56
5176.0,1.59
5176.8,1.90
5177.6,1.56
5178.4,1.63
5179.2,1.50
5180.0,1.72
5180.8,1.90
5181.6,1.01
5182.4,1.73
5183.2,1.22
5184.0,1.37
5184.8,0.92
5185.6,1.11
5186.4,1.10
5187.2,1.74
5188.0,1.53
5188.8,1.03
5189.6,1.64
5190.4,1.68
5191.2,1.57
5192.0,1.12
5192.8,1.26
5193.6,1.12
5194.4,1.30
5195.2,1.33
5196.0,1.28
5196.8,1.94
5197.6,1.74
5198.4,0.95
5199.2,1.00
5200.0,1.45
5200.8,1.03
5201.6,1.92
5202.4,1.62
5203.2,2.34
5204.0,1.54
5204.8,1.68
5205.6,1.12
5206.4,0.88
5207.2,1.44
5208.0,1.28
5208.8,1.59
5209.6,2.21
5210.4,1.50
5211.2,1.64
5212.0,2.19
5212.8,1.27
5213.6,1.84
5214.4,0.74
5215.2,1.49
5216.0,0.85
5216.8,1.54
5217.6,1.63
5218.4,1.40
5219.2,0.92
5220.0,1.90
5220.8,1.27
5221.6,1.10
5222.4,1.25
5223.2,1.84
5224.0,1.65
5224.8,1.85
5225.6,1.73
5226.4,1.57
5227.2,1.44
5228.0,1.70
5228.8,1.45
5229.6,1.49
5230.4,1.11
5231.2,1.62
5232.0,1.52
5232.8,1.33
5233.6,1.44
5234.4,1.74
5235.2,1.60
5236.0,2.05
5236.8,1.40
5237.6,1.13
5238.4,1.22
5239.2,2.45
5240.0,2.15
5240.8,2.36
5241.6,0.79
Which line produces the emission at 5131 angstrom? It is [O III] 5007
